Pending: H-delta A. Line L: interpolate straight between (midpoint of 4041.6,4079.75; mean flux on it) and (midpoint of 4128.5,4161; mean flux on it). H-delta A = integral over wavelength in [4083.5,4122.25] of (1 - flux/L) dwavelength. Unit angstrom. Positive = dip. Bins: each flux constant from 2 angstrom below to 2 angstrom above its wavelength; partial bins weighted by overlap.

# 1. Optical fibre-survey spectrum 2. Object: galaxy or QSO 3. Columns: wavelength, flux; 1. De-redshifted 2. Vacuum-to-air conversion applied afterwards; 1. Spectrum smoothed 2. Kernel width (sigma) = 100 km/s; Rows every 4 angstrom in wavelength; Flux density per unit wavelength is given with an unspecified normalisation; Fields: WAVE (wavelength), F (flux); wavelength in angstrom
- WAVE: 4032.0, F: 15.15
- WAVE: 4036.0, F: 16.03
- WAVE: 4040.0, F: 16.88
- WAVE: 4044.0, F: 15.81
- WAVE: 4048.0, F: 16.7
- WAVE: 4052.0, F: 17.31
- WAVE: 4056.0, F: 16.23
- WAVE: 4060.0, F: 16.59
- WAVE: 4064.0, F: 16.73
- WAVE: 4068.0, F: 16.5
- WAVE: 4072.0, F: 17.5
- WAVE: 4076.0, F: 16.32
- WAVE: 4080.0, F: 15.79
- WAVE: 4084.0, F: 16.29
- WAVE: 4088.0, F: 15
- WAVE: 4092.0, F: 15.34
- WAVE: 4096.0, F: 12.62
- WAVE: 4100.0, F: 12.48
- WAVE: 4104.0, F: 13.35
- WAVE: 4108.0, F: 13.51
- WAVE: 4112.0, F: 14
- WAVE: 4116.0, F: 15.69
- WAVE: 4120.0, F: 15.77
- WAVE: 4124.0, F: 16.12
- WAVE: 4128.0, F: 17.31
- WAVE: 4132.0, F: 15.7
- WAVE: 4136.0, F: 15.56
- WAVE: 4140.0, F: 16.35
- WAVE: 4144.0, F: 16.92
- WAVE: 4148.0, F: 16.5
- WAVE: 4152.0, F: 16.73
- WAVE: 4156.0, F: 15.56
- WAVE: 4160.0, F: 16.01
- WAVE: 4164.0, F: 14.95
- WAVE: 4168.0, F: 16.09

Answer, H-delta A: 4.9 angstrom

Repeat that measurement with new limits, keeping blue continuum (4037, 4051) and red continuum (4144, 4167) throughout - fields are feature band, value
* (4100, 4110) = 1.9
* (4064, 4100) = 1.7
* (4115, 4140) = 0.1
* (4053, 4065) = -0.1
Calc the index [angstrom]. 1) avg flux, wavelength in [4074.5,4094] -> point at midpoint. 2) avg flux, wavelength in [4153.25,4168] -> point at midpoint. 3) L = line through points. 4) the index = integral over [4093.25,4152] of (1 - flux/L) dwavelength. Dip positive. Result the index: 1.86 angstrom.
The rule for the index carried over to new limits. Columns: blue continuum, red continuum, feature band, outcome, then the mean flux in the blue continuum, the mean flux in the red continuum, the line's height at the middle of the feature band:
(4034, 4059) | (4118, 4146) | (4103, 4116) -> 1.9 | 16.5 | 16.2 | 16.3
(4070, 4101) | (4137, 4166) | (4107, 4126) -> 0.7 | 15.3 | 16.1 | 15.7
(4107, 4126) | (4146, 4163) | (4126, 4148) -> -1.0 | 15.1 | 16.1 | 15.7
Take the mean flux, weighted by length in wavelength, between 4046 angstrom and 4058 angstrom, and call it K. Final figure 16.7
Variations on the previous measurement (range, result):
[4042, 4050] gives 16.3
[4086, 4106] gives 13.8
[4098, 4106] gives 12.9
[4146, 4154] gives 16.6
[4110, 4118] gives 14.8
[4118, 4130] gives 16.4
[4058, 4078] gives 16.7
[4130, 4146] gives 16.1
